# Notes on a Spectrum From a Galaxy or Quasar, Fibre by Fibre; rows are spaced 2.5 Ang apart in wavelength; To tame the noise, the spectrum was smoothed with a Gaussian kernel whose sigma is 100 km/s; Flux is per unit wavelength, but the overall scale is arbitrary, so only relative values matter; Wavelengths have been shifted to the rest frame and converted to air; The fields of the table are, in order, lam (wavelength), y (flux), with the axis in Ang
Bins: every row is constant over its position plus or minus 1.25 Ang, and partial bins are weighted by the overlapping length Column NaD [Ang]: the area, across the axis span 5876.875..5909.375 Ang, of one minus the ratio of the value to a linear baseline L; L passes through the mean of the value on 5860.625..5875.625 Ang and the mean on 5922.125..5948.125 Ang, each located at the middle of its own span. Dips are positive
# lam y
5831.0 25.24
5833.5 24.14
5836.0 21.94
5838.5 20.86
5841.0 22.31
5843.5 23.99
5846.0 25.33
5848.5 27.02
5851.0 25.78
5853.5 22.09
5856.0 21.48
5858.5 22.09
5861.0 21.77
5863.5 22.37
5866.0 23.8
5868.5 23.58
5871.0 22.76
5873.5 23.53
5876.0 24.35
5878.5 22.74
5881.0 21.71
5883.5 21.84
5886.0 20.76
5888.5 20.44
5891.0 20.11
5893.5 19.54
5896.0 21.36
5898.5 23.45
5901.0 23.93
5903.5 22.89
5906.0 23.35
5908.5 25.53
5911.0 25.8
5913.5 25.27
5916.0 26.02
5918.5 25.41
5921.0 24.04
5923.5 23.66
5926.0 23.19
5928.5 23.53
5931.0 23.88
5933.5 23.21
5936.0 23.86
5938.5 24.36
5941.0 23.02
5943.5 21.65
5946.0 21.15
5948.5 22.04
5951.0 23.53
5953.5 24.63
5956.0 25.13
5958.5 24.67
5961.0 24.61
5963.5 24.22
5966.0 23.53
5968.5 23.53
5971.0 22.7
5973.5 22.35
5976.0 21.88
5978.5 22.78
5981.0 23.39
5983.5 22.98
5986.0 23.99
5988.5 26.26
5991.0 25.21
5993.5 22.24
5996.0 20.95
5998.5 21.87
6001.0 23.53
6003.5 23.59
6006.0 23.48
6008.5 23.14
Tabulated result 1.4 Ang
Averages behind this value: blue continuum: 23.1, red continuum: 23.1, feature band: 22.1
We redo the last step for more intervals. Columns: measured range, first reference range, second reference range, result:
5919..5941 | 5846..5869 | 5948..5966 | 0.2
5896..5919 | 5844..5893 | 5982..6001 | -1.5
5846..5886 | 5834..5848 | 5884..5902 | -1.5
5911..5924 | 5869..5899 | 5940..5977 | -1.5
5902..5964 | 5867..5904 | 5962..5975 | -3.1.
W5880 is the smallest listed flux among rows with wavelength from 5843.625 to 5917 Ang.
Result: 19.54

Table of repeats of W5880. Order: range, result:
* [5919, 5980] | 21.15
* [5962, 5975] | 22.35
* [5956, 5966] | 23.53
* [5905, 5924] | 23.35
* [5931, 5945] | 21.65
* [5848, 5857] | 21.48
